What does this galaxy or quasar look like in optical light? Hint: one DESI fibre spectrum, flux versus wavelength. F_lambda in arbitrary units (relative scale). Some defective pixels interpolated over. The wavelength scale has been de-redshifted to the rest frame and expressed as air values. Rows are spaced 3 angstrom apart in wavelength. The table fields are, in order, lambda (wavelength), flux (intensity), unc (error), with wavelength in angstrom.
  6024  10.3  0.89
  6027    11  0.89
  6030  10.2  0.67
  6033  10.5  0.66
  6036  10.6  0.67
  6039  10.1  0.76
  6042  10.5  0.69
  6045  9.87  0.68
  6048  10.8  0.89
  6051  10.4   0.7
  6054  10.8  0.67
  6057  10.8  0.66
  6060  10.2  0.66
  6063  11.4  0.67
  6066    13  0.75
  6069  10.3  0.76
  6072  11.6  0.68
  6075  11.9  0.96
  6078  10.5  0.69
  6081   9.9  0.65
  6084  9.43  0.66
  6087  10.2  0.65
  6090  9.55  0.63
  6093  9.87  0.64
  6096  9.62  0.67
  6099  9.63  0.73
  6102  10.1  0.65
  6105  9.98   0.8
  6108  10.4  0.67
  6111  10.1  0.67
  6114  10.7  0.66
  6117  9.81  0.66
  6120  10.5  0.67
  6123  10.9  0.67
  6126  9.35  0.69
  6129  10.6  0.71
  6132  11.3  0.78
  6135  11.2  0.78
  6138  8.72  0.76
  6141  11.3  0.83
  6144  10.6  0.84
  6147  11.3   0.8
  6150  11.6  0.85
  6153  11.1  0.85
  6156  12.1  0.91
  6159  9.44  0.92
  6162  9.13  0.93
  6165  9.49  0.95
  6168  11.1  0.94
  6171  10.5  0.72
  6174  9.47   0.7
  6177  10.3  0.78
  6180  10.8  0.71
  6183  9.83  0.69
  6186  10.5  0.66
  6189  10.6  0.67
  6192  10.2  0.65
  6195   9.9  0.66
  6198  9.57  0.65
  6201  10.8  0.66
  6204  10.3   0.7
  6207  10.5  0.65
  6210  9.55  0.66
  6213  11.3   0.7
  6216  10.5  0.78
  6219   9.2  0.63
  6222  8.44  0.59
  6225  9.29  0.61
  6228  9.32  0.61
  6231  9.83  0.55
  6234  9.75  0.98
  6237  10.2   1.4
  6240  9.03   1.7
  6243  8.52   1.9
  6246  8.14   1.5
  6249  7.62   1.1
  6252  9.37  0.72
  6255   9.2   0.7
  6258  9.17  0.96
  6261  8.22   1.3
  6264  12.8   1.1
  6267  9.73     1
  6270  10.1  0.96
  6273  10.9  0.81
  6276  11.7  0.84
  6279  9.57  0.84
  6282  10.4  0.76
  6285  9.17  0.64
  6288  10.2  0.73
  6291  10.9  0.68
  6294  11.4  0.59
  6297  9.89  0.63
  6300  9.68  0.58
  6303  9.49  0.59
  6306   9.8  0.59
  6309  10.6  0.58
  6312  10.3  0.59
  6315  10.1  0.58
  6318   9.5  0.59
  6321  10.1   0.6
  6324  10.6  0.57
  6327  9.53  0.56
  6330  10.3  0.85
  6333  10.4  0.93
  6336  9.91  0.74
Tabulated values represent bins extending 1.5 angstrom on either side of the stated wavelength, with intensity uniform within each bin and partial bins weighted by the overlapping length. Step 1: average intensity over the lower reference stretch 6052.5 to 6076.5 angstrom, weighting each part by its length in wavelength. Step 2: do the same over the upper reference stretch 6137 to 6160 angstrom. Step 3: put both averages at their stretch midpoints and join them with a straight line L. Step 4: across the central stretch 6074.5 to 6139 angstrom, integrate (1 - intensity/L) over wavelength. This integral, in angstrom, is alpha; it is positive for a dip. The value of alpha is 5.1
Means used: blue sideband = 11.2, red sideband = 10.8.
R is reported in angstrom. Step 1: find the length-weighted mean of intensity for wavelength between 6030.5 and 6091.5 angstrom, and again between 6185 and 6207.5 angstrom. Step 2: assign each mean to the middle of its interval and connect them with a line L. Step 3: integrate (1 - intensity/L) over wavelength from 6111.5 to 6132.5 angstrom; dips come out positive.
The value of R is 0.1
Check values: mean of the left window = 10.6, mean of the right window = 10.3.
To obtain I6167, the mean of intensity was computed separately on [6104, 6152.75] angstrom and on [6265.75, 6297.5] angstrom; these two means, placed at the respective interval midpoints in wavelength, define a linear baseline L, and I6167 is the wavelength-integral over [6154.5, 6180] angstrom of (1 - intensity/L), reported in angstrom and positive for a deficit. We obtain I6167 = 0.7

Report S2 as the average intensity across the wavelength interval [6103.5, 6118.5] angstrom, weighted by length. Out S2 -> 10.2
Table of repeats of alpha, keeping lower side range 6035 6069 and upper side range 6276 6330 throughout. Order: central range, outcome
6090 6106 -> 1.25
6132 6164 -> -0.45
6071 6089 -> 0.25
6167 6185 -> 0.22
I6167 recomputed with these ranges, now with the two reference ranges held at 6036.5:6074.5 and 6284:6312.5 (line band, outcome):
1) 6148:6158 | -0.9 angstrom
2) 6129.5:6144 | 0.0 angstrom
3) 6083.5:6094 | 0.9 angstrom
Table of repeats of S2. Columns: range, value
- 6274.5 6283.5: 10.6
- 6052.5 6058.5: 10.8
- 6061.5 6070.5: 11.6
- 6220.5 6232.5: 9.22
